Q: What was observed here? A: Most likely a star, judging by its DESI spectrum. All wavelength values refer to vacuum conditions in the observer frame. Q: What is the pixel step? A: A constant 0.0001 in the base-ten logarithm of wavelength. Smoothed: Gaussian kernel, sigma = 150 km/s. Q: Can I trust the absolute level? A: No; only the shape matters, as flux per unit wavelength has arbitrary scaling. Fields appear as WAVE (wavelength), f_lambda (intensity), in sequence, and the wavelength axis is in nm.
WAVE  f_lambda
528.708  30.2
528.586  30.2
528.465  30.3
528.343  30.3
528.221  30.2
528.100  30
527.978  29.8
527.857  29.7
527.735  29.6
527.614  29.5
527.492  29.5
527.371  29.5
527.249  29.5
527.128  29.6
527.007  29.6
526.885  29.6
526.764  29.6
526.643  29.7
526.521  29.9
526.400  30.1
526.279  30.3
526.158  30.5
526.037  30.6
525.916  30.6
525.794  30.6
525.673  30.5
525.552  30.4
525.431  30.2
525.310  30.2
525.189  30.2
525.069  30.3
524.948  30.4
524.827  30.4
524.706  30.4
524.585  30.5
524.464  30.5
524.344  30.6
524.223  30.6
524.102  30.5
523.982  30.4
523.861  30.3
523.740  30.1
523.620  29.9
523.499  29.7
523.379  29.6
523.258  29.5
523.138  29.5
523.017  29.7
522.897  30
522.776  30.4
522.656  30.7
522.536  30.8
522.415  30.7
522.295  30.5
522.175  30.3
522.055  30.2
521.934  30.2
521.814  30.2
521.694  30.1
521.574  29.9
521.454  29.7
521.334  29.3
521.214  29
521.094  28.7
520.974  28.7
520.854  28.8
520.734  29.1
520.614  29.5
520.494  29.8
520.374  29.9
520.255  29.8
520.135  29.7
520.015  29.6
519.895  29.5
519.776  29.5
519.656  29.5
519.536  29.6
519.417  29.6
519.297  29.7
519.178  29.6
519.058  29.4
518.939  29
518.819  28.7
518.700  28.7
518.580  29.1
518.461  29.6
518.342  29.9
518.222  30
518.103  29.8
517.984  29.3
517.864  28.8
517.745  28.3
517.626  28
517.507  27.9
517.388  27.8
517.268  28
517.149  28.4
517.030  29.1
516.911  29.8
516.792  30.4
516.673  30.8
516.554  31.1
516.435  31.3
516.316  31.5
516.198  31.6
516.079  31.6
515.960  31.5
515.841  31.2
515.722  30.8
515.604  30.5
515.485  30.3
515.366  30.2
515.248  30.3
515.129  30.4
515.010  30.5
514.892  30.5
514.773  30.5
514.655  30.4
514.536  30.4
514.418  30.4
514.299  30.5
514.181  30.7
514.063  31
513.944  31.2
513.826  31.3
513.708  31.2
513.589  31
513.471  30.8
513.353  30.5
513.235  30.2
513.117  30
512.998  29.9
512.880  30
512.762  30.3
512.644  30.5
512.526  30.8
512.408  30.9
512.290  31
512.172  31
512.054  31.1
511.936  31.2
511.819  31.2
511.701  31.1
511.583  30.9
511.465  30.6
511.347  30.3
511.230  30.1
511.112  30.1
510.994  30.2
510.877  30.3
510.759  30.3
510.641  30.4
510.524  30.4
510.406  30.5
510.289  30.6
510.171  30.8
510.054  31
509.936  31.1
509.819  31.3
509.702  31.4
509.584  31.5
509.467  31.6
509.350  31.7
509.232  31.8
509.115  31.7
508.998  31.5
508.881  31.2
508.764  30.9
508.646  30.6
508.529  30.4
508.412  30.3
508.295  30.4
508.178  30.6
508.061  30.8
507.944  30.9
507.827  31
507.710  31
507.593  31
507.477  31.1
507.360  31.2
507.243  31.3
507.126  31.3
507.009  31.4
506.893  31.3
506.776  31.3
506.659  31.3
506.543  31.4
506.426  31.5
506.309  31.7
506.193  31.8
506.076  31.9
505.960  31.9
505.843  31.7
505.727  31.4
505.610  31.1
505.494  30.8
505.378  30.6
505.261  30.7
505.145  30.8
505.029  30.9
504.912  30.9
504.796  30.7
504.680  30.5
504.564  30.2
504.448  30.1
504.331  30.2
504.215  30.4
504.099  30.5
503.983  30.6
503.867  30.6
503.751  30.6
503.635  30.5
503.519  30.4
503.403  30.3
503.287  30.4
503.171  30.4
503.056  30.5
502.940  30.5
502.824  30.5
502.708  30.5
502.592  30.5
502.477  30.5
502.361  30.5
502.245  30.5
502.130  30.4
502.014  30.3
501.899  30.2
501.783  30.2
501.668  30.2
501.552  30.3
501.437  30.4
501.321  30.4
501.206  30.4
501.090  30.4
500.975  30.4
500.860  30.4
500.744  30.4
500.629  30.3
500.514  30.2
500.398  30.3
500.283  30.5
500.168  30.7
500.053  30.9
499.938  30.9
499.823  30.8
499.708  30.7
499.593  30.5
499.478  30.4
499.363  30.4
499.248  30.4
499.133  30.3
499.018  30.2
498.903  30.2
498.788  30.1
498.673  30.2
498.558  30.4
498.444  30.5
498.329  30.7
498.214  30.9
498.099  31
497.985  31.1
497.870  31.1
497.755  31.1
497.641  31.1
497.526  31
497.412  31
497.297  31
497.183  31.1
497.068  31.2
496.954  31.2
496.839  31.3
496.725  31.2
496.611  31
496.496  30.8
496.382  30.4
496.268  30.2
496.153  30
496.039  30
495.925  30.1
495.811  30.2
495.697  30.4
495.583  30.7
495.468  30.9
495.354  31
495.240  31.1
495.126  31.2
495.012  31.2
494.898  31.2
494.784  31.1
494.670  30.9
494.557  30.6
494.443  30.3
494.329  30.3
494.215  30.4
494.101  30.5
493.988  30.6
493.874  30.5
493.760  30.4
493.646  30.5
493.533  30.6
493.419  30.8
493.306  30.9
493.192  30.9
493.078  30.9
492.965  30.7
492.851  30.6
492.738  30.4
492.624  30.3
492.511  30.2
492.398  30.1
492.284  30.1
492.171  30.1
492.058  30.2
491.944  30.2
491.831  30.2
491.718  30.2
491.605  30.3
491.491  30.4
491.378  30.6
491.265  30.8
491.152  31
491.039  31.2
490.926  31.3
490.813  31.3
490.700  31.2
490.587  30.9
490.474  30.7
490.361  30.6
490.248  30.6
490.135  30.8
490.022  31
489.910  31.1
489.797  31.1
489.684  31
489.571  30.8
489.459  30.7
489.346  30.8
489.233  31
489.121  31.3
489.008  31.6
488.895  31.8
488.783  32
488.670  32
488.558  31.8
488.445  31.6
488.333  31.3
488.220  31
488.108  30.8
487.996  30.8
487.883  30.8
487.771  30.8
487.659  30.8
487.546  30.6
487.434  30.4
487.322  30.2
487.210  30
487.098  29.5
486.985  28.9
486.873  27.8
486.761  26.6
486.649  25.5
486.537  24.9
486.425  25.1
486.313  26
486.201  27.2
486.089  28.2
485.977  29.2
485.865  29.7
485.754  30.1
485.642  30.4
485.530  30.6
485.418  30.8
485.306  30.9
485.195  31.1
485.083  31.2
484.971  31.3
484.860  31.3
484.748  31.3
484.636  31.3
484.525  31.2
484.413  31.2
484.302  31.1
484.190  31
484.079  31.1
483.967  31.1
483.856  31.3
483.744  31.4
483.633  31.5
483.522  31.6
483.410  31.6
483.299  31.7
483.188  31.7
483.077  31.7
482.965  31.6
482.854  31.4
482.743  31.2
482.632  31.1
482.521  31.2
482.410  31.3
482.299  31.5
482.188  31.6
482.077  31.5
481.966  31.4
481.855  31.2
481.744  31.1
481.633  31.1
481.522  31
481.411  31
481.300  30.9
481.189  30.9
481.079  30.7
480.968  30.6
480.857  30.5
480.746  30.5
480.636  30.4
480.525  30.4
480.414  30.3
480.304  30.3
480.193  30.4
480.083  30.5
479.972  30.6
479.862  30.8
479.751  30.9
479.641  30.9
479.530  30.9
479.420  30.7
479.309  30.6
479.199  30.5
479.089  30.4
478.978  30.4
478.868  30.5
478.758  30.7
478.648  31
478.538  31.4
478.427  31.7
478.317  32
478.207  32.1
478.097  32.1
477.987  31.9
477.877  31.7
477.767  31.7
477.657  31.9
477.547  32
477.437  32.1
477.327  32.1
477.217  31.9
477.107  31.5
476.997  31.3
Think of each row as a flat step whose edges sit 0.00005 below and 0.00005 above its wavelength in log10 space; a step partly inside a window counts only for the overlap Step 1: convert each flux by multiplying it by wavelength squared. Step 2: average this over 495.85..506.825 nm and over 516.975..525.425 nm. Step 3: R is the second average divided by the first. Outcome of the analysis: 1.05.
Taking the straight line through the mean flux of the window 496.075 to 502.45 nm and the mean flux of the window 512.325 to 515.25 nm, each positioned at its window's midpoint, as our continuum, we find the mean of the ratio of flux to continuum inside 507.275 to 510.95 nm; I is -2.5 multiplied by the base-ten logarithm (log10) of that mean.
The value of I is -0.01 mag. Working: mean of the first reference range 30.6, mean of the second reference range 30.6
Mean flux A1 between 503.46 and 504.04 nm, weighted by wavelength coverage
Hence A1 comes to 30.5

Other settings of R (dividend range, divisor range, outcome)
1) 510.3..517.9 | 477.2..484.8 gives 1.11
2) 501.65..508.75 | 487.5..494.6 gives 1.06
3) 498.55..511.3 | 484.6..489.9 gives 1.10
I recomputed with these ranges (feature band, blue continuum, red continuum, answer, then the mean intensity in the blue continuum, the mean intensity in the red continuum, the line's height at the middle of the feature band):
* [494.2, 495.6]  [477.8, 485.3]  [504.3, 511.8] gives 0.01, 31.1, 31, 31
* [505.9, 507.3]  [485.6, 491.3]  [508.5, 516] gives -0.03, 30.1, 30.8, 30.6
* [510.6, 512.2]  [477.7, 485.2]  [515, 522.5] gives -0.02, 31.1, 29.7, 30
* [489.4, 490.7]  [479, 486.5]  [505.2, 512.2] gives 0.00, 30.7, 31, 30.8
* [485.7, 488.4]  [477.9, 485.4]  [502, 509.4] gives 0.07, 31.1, 30.9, 31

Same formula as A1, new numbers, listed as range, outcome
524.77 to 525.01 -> 30.4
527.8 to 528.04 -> 29.8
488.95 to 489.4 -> 31.1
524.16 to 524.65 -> 30.5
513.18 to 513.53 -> 30.6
